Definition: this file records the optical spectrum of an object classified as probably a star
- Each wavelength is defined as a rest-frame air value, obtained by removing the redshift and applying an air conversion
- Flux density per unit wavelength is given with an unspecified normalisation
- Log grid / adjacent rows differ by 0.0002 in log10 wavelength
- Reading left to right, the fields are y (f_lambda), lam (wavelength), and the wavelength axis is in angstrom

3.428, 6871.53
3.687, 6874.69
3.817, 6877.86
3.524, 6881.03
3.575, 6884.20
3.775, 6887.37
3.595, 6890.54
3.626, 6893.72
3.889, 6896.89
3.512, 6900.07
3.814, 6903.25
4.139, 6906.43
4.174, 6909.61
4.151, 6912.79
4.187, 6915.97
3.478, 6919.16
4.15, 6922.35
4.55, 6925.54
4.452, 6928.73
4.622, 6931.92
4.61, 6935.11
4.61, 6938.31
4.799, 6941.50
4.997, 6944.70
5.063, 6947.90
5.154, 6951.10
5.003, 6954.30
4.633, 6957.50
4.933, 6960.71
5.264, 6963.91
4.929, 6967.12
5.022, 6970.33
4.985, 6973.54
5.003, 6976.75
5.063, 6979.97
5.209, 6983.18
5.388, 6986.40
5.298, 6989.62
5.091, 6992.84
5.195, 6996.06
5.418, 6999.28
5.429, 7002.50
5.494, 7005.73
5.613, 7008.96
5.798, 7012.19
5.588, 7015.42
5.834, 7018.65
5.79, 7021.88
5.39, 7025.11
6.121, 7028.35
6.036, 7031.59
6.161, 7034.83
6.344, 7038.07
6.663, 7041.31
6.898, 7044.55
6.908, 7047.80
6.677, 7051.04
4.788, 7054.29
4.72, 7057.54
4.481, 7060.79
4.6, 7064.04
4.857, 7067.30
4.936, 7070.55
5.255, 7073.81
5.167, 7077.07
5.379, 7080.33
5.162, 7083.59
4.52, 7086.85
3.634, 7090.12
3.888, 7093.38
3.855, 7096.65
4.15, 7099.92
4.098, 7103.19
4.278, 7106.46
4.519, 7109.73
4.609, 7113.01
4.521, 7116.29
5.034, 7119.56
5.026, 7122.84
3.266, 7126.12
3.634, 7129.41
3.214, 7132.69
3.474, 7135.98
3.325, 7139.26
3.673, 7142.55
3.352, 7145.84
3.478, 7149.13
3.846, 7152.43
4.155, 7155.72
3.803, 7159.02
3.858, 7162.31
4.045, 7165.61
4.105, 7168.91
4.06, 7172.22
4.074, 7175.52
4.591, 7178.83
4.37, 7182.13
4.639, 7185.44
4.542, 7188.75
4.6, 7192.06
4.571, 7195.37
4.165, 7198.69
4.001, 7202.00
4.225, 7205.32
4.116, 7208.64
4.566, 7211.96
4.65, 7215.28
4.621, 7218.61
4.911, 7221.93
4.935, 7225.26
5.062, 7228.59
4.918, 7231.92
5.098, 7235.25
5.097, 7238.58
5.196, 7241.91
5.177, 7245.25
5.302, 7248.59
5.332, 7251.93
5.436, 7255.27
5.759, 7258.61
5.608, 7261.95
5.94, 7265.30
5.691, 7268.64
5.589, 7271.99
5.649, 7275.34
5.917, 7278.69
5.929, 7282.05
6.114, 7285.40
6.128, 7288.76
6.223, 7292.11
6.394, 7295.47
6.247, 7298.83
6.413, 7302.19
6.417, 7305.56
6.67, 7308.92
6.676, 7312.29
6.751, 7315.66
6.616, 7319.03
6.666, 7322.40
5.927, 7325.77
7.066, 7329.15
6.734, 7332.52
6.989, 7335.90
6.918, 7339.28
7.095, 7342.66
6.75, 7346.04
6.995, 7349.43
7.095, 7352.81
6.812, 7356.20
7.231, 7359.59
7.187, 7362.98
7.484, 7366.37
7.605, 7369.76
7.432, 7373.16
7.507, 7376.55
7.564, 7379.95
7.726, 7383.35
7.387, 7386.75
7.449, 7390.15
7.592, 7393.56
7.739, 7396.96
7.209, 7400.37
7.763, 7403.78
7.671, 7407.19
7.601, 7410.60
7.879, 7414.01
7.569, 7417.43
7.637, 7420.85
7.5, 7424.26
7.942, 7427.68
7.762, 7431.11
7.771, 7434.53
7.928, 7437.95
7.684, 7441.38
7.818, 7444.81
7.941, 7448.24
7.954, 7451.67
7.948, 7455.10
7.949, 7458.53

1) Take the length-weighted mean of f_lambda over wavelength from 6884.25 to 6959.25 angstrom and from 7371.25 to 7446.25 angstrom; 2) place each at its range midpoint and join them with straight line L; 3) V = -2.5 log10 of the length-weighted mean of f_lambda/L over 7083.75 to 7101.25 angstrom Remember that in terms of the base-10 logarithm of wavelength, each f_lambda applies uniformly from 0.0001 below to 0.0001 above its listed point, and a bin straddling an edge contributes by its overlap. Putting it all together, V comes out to 0.31 mag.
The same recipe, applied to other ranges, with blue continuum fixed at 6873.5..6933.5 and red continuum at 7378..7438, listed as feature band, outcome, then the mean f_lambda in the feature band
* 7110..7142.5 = 0.35 mag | 4.02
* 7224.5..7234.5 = 0.26 mag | 4.99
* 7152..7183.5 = 0.39 mag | 4.1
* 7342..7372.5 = 0.02 mag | 7.15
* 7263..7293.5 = 0.14 mag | 5.9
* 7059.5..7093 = 0.09 mag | 4.77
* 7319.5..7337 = 0.06 mag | 6.66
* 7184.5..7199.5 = 0.32 mag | 4.52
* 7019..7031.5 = -0.20 mag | 5.81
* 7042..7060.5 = -0.18 mag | 5.92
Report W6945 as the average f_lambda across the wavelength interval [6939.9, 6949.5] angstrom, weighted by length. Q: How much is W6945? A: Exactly 4.95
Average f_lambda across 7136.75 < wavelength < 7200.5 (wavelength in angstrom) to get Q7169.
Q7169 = 4.06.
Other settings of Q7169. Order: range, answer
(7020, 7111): 5.19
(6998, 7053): 6.01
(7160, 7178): 4.05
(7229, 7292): 5.56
